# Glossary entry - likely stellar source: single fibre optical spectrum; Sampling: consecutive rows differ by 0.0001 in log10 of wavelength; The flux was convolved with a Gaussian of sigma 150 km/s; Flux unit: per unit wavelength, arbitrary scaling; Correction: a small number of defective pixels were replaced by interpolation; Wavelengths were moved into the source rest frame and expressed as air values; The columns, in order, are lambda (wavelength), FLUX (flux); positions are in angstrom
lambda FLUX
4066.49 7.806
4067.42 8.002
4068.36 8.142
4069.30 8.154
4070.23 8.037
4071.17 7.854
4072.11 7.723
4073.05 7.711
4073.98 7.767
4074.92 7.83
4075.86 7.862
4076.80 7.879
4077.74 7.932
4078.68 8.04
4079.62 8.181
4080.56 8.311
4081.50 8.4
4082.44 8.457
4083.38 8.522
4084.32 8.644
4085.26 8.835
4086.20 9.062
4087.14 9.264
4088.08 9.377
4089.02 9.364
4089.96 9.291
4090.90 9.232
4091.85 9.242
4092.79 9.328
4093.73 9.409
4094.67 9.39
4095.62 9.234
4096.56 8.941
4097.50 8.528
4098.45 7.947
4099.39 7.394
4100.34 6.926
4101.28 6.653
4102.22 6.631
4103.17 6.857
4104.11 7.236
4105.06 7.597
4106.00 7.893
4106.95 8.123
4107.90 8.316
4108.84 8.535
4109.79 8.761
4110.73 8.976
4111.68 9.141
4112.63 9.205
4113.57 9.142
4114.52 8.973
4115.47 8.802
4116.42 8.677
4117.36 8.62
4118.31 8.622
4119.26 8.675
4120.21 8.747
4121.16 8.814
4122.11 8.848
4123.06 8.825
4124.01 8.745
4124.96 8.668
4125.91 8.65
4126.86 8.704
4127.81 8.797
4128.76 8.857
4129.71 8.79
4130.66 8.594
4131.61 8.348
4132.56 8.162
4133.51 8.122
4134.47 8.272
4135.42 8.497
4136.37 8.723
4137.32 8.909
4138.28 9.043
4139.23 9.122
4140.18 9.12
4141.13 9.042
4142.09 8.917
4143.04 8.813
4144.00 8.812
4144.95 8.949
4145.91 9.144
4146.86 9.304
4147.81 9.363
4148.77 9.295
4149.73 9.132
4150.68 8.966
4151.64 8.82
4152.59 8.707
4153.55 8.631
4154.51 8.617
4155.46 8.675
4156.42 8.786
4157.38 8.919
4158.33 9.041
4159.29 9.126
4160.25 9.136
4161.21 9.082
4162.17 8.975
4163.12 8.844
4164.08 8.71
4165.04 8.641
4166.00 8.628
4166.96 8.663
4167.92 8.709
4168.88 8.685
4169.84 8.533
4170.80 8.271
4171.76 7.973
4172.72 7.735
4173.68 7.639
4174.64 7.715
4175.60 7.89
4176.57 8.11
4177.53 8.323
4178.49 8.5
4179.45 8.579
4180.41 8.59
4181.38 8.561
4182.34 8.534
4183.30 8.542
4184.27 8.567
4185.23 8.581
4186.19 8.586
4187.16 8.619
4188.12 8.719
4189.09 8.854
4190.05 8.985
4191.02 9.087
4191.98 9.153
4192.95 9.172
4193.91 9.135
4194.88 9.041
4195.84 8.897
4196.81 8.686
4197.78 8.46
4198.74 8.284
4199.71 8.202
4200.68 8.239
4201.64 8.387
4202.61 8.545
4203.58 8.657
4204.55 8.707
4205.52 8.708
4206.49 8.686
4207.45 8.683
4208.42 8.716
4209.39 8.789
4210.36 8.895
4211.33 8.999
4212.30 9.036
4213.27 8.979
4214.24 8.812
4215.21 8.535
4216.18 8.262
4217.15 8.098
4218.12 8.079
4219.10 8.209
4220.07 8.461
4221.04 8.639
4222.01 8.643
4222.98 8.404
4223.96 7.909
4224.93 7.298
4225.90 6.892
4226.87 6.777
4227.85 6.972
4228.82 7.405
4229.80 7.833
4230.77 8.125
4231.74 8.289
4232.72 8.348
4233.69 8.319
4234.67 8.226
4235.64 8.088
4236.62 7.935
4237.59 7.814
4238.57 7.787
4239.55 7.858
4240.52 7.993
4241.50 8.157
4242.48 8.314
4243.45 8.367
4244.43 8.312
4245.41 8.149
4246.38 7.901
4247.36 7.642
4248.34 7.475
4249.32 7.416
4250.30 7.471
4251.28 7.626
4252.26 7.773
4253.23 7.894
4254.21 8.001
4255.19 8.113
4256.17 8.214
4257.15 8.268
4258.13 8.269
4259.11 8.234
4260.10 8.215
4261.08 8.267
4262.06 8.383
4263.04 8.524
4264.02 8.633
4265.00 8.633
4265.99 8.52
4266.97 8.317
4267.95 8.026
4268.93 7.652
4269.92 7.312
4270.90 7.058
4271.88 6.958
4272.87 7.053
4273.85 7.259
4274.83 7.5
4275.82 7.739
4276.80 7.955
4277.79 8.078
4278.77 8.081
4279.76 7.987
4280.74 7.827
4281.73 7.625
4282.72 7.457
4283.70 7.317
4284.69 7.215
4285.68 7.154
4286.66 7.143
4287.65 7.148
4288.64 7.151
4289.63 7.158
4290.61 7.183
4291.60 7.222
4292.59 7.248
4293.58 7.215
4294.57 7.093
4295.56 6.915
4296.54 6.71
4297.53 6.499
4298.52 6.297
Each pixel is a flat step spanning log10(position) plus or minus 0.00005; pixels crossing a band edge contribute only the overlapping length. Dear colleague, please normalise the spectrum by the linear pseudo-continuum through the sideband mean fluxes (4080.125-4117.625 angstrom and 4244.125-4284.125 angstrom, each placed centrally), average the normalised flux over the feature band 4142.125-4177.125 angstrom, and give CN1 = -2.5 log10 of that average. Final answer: -0.05 mag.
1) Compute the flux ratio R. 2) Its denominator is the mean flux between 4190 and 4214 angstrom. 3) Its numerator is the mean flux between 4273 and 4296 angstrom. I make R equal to 0.8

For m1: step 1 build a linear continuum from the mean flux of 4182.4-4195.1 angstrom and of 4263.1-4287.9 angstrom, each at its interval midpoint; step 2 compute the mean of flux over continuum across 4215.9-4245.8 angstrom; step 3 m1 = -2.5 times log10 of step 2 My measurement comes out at 0.04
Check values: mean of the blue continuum 8.83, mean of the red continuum 7.69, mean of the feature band 8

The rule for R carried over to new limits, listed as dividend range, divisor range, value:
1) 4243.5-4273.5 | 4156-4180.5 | 0.93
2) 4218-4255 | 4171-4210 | 0.93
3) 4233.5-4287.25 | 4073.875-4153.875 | 0.92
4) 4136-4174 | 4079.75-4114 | 1.04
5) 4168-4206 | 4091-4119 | 1.02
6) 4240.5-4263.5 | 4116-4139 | 0.93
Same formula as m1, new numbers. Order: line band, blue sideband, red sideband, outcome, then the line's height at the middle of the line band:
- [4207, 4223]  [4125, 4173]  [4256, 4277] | -0.04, 8.31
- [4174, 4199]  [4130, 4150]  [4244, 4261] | -0.02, 8.47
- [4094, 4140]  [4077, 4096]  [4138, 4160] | 0.06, 8.92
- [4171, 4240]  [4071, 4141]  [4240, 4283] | -0.03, 8.13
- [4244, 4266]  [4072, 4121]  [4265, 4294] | -0.06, 7.64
